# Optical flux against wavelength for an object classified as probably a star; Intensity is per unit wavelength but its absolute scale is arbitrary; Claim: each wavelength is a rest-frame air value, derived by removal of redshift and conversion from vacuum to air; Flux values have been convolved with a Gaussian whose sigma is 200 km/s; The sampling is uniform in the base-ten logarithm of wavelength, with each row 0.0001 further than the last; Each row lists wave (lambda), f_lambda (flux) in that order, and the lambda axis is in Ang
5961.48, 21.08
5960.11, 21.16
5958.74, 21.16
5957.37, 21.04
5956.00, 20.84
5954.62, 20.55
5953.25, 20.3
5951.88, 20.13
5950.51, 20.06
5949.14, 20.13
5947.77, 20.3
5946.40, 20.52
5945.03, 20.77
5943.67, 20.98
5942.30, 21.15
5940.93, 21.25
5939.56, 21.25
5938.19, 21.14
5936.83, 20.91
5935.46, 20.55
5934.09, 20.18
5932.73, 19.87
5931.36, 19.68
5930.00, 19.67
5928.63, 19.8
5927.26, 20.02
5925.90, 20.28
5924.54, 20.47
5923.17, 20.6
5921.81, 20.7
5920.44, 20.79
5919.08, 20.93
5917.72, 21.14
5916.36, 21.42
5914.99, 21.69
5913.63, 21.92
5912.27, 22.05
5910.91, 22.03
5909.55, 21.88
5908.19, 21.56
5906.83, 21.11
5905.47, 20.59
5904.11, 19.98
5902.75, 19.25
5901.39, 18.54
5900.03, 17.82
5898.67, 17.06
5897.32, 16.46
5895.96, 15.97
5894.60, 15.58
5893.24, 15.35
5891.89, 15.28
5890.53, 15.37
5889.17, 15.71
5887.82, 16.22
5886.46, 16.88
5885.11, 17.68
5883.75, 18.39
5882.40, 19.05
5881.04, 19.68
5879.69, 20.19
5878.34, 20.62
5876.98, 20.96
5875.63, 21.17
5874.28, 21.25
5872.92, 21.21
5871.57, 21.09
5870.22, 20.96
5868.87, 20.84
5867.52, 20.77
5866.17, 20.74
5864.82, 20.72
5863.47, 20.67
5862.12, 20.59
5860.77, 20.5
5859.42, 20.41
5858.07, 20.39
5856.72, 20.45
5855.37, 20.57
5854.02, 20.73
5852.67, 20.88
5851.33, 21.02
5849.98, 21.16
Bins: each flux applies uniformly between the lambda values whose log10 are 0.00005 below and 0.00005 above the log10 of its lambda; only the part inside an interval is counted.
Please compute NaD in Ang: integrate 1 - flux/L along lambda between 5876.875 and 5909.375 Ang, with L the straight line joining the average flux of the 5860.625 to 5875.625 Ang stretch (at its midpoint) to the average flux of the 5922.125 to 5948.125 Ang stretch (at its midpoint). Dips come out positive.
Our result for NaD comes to 4.1 Ang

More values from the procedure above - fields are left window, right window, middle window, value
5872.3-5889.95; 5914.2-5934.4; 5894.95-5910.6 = 0.57 Ang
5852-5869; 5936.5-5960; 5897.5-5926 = 0.27 Ang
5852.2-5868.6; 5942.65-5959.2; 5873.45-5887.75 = 0.79 Ang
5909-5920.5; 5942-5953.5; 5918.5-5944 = 0.60 Ang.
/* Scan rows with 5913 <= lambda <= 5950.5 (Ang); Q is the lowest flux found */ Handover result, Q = 19.67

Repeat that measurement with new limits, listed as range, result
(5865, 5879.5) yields 20.62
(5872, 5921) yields 15.28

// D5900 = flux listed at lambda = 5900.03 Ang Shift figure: 17.82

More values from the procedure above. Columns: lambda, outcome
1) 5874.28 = 21.25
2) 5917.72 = 21.14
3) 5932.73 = 19.87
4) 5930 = 19.67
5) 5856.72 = 20.45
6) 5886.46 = 16.88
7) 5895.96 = 15.97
